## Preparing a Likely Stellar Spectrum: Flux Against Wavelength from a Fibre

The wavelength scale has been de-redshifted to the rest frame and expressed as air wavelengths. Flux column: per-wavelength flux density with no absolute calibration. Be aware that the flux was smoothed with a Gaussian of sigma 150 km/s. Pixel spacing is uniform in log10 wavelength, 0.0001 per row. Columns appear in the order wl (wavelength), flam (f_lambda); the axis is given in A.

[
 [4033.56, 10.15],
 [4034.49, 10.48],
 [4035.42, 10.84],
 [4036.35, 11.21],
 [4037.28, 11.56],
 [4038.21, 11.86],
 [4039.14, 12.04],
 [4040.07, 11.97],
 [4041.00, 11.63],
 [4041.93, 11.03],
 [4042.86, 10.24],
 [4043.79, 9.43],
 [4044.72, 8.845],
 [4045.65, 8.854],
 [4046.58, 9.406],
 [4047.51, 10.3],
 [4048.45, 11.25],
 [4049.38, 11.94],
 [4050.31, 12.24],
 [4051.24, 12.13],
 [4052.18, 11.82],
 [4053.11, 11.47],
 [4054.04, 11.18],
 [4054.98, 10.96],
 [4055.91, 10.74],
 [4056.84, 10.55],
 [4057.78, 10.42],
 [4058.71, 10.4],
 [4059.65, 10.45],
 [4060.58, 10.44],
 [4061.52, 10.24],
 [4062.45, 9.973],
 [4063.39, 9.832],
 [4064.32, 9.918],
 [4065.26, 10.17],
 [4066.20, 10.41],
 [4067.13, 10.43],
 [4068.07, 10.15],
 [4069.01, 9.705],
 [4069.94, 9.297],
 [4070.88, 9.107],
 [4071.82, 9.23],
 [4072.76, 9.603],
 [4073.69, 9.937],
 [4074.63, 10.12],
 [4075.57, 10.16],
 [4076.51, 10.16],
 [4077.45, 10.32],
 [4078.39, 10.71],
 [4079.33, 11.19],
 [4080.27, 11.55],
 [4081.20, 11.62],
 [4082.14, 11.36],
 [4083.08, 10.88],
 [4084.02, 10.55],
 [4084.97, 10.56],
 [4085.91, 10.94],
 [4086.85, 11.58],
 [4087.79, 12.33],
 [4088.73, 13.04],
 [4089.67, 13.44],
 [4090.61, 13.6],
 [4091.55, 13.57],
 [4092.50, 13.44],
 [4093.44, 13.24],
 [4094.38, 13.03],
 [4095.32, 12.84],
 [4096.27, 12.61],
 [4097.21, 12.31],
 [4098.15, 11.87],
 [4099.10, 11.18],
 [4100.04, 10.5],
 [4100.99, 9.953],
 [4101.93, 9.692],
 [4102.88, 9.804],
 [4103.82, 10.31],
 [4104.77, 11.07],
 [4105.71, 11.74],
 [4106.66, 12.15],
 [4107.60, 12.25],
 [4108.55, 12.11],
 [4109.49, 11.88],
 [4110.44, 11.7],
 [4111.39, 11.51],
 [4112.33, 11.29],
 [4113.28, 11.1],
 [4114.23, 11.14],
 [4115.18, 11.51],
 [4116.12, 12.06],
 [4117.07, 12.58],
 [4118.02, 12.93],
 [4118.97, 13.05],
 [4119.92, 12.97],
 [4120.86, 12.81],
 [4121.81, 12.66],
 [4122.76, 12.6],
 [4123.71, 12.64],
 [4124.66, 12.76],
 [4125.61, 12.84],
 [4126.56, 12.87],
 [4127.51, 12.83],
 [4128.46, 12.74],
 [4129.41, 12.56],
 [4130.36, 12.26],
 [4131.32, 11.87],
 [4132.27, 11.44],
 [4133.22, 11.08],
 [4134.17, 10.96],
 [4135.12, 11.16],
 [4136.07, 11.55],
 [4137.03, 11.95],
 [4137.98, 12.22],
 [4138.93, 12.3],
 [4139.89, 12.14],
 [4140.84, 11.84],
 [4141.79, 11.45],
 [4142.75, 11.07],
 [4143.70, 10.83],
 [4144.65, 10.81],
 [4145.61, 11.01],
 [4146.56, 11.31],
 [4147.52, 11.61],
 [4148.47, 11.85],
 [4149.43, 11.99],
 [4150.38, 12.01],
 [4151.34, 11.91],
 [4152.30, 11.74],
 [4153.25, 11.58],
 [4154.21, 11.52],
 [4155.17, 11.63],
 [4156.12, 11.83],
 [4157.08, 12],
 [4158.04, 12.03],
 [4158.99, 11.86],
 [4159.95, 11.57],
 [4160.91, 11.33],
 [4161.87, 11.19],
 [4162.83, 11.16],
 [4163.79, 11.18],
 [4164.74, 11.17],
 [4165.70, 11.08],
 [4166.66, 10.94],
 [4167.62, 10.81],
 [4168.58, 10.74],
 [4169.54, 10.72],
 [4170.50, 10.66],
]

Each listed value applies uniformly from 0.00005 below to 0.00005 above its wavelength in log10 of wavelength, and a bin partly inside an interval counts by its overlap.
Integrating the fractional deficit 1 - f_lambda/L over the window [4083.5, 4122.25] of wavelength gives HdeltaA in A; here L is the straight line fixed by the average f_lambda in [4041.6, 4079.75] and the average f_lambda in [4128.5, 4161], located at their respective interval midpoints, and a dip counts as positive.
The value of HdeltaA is -3.2 A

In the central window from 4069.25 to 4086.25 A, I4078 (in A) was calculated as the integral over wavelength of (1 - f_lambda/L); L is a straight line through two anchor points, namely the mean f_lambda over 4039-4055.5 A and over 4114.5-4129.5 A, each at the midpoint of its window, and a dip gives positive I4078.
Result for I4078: 1.80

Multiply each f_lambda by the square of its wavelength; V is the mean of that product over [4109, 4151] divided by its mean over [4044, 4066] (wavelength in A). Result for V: 1.17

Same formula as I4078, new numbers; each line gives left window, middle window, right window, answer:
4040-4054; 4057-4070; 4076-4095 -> 1.3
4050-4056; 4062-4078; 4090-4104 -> 2.4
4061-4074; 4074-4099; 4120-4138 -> -2.8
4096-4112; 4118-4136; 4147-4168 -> -1.5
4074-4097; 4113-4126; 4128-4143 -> -0.7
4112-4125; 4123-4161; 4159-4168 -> -0.4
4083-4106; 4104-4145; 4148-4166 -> -1.0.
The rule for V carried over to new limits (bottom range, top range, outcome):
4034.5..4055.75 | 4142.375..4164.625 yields 1.10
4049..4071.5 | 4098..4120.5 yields 1.12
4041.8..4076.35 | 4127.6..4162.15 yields 1.18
